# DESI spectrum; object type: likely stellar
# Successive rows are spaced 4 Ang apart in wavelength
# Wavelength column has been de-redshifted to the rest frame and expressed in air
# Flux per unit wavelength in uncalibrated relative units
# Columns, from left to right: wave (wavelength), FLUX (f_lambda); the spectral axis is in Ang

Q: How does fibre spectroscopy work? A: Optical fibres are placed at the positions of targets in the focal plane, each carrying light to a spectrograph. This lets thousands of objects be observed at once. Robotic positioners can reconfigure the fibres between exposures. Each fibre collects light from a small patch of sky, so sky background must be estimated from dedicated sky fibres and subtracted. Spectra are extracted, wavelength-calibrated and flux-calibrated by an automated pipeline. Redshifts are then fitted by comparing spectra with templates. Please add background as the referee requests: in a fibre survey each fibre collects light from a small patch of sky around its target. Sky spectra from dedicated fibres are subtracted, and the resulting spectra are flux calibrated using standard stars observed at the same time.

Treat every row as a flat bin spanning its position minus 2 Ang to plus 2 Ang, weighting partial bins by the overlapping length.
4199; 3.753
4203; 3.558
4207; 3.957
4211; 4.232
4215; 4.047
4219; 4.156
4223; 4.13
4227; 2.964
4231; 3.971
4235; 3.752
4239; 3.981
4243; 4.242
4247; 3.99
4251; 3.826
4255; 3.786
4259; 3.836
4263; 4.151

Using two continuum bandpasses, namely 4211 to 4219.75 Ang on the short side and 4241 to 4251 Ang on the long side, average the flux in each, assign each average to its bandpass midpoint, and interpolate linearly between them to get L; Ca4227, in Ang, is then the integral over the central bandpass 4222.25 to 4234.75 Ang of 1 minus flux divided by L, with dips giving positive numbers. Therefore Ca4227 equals 1.3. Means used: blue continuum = 4.12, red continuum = 4.06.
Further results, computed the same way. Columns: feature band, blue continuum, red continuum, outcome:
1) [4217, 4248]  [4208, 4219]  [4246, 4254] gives 0.8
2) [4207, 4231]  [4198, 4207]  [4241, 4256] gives -0.7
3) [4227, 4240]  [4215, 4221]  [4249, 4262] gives 0.8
